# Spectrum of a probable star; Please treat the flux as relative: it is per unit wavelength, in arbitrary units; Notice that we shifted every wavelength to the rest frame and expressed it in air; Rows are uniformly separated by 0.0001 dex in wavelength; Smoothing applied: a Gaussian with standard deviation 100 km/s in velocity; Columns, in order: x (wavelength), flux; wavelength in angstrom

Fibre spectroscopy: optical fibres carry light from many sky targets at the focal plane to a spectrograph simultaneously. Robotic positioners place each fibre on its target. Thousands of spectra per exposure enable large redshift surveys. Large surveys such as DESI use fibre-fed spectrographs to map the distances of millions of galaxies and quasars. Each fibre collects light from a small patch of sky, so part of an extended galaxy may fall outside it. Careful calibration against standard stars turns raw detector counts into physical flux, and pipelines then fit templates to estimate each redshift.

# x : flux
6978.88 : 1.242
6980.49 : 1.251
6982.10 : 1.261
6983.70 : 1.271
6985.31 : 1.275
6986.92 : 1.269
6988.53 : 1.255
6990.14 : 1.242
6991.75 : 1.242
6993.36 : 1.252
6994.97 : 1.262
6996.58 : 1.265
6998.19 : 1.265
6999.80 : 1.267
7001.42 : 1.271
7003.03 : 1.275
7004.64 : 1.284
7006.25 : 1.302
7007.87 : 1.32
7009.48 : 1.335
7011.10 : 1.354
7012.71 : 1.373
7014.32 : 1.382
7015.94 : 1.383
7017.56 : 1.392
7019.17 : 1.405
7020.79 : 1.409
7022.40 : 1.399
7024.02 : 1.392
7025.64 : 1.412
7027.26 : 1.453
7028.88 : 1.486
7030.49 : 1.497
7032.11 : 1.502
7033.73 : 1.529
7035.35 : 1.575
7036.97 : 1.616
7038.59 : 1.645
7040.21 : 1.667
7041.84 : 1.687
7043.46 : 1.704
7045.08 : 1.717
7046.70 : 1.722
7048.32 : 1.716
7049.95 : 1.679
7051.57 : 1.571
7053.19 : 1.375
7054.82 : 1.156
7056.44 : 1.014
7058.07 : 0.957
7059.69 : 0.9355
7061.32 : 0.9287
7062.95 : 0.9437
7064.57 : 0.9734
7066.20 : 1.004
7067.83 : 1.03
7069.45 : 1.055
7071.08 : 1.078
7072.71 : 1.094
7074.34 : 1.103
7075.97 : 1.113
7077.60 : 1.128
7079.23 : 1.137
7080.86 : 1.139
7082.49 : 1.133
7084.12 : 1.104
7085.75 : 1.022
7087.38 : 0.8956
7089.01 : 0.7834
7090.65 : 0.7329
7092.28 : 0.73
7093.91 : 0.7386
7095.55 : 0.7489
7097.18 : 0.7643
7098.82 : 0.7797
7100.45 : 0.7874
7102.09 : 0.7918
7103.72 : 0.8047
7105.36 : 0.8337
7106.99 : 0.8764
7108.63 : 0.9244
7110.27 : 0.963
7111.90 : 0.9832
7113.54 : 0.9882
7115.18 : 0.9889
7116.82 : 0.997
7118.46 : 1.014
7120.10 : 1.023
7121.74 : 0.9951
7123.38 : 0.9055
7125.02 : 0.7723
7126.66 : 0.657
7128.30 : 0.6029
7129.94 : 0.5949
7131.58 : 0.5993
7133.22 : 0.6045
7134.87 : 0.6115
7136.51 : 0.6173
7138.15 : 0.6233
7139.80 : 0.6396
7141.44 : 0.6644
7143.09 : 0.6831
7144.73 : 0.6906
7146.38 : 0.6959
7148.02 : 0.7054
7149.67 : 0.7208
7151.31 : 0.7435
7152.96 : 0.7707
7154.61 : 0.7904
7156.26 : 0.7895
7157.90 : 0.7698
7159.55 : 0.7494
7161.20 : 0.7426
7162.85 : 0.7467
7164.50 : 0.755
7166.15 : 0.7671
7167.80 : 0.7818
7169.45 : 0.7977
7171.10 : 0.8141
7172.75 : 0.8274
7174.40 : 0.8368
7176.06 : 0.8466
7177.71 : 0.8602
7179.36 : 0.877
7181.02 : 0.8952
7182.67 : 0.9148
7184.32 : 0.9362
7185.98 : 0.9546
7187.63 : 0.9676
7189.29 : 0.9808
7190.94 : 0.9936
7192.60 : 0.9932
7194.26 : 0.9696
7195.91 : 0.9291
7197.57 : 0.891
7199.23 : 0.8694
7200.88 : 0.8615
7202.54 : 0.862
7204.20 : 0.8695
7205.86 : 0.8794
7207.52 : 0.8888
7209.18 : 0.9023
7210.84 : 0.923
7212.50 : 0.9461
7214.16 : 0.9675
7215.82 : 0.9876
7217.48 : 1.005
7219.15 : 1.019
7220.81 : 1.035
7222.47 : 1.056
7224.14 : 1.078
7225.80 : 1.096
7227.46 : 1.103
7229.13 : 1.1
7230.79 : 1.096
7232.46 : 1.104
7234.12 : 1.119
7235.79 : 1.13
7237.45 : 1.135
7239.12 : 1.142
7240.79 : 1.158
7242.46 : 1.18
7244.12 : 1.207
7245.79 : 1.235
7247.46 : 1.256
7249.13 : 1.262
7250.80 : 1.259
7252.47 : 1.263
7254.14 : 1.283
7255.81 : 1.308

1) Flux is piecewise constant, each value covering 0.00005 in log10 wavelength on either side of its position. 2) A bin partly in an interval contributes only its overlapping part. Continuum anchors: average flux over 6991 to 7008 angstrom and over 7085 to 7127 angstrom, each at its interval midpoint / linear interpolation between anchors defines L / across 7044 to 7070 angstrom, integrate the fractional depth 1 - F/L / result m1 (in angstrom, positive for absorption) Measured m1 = -4.5 angstrom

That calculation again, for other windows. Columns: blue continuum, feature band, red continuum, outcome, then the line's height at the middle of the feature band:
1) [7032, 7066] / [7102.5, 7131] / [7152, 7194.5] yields 5.88 angstrom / 1.1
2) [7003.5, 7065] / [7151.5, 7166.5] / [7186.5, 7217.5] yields 4.09 angstrom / 1.05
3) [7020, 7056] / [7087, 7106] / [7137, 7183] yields 6.29 angstrom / 1.17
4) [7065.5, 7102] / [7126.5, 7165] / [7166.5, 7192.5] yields 9.29 angstrom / 0.911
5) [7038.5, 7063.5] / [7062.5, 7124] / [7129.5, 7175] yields 8.71 angstrom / 1.12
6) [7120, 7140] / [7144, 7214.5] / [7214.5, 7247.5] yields 4.02 angstrom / 0.899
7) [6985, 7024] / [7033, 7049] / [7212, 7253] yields -4.69 angstrom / 1.28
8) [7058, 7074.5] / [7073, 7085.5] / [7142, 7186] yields -1.76 angstrom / 0.979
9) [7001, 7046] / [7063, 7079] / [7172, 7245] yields 3.30 angstrom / 1.34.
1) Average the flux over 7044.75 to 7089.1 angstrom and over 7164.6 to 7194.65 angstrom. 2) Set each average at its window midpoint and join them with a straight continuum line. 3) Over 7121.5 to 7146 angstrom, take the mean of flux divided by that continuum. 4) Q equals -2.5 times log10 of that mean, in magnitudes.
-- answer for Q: 0.42 mag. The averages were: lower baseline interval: 1.16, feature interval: 0.677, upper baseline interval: 0.885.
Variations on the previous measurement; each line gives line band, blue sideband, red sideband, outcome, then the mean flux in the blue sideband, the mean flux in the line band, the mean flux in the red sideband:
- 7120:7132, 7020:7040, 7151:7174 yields 0.276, 1.5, 0.759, 0.777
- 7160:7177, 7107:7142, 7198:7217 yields 0.088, 0.801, 0.791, 0.907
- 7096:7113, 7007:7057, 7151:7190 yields 0.316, 1.48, 0.851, 0.83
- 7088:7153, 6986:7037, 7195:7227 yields 0.413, 1.36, 0.779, 0.953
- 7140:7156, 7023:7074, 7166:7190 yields 0.342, 1.36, 0.718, 0.873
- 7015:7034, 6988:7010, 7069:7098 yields -0.211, 1.27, 1.44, 0.971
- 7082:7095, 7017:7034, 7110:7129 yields 0.226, 1.44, 0.883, 0.908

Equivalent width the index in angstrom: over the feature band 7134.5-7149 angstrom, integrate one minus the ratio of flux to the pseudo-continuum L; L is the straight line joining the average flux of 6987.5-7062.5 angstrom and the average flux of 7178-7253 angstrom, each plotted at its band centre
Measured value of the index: 6.3 angstrom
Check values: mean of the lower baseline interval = 1.39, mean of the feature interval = 0.661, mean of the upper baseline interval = 1.03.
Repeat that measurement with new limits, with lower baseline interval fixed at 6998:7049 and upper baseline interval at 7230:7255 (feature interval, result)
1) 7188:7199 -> 2.60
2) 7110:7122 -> 3.13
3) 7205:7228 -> 4.34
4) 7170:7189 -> 5.71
